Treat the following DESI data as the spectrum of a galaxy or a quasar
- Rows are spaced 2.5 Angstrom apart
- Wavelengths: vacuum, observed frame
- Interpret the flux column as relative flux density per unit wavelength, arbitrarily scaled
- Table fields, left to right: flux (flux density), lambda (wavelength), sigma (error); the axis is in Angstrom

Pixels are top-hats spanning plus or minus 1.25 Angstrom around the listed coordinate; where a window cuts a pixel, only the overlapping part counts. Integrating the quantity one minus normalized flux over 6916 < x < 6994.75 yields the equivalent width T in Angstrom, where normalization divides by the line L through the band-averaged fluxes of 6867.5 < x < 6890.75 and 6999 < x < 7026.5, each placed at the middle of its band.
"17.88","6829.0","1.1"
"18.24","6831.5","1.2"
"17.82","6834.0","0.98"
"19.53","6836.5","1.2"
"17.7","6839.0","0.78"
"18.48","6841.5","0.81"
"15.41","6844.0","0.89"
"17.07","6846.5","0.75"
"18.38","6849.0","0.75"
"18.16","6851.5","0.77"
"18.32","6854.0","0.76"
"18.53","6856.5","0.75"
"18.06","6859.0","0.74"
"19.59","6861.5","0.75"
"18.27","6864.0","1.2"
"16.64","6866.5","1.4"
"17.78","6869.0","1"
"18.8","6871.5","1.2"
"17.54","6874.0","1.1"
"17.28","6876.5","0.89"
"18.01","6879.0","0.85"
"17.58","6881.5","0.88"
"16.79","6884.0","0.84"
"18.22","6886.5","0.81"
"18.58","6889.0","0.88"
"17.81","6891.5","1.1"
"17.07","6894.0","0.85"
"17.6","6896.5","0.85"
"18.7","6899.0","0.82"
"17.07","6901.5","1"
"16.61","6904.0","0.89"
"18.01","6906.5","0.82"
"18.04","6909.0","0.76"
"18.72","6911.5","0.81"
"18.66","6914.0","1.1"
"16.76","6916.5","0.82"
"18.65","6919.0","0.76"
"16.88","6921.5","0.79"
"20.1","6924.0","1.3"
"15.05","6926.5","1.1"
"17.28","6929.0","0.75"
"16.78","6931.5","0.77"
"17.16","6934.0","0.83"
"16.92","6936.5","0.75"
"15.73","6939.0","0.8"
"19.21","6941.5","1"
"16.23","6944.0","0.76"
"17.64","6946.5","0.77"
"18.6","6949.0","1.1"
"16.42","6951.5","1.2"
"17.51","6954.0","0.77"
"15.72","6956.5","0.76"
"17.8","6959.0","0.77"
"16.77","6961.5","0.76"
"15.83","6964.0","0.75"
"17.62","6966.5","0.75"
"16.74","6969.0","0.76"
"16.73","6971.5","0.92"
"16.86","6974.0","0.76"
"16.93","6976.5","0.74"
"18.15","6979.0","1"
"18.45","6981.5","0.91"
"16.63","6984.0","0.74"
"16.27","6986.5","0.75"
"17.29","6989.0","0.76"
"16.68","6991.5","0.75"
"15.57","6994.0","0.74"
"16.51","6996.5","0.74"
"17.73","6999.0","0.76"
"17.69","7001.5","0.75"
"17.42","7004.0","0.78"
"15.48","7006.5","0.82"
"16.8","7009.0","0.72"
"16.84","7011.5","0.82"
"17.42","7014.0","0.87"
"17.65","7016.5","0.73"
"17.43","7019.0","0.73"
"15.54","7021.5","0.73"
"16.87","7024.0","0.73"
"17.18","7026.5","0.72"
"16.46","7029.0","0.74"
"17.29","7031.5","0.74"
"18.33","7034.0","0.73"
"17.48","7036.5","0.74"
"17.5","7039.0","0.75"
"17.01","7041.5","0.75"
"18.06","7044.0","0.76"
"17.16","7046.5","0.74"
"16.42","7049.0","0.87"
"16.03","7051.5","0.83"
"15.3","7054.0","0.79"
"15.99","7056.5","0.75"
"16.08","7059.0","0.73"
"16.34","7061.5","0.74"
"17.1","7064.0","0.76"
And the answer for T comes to 1.0 Angstrom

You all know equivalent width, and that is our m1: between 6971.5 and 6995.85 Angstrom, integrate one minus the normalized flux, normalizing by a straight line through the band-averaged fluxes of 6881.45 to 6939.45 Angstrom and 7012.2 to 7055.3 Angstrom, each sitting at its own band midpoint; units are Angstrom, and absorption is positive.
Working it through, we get 0.4 Angstrom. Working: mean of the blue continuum 17.6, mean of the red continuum 17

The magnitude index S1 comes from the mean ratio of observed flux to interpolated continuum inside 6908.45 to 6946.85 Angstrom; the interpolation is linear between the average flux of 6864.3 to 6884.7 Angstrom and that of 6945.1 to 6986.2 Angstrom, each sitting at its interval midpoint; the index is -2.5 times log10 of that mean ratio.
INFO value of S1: -0.01 mag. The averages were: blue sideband 17.6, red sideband 17.1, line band 17.5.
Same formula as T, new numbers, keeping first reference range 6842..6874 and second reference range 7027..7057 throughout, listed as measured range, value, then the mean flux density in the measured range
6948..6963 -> 0.27 Angstrom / 17.1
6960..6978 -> 0.54 Angstrom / 16.8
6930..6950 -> 0.25 Angstrom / 17.3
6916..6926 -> -0.22 Angstrom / 18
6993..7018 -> 0.31 Angstrom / 16.9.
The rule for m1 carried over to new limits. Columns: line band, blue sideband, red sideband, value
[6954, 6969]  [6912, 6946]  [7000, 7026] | 0.34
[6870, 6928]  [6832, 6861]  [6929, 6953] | -0.68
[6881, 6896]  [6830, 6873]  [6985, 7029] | 0.07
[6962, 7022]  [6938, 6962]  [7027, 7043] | 1.13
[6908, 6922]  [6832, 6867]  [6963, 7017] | -0.38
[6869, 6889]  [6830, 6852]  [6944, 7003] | -0.20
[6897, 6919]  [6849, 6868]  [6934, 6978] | -0.30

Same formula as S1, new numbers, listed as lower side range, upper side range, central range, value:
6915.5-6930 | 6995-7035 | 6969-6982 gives -0.01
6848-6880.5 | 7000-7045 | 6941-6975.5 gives 0.03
